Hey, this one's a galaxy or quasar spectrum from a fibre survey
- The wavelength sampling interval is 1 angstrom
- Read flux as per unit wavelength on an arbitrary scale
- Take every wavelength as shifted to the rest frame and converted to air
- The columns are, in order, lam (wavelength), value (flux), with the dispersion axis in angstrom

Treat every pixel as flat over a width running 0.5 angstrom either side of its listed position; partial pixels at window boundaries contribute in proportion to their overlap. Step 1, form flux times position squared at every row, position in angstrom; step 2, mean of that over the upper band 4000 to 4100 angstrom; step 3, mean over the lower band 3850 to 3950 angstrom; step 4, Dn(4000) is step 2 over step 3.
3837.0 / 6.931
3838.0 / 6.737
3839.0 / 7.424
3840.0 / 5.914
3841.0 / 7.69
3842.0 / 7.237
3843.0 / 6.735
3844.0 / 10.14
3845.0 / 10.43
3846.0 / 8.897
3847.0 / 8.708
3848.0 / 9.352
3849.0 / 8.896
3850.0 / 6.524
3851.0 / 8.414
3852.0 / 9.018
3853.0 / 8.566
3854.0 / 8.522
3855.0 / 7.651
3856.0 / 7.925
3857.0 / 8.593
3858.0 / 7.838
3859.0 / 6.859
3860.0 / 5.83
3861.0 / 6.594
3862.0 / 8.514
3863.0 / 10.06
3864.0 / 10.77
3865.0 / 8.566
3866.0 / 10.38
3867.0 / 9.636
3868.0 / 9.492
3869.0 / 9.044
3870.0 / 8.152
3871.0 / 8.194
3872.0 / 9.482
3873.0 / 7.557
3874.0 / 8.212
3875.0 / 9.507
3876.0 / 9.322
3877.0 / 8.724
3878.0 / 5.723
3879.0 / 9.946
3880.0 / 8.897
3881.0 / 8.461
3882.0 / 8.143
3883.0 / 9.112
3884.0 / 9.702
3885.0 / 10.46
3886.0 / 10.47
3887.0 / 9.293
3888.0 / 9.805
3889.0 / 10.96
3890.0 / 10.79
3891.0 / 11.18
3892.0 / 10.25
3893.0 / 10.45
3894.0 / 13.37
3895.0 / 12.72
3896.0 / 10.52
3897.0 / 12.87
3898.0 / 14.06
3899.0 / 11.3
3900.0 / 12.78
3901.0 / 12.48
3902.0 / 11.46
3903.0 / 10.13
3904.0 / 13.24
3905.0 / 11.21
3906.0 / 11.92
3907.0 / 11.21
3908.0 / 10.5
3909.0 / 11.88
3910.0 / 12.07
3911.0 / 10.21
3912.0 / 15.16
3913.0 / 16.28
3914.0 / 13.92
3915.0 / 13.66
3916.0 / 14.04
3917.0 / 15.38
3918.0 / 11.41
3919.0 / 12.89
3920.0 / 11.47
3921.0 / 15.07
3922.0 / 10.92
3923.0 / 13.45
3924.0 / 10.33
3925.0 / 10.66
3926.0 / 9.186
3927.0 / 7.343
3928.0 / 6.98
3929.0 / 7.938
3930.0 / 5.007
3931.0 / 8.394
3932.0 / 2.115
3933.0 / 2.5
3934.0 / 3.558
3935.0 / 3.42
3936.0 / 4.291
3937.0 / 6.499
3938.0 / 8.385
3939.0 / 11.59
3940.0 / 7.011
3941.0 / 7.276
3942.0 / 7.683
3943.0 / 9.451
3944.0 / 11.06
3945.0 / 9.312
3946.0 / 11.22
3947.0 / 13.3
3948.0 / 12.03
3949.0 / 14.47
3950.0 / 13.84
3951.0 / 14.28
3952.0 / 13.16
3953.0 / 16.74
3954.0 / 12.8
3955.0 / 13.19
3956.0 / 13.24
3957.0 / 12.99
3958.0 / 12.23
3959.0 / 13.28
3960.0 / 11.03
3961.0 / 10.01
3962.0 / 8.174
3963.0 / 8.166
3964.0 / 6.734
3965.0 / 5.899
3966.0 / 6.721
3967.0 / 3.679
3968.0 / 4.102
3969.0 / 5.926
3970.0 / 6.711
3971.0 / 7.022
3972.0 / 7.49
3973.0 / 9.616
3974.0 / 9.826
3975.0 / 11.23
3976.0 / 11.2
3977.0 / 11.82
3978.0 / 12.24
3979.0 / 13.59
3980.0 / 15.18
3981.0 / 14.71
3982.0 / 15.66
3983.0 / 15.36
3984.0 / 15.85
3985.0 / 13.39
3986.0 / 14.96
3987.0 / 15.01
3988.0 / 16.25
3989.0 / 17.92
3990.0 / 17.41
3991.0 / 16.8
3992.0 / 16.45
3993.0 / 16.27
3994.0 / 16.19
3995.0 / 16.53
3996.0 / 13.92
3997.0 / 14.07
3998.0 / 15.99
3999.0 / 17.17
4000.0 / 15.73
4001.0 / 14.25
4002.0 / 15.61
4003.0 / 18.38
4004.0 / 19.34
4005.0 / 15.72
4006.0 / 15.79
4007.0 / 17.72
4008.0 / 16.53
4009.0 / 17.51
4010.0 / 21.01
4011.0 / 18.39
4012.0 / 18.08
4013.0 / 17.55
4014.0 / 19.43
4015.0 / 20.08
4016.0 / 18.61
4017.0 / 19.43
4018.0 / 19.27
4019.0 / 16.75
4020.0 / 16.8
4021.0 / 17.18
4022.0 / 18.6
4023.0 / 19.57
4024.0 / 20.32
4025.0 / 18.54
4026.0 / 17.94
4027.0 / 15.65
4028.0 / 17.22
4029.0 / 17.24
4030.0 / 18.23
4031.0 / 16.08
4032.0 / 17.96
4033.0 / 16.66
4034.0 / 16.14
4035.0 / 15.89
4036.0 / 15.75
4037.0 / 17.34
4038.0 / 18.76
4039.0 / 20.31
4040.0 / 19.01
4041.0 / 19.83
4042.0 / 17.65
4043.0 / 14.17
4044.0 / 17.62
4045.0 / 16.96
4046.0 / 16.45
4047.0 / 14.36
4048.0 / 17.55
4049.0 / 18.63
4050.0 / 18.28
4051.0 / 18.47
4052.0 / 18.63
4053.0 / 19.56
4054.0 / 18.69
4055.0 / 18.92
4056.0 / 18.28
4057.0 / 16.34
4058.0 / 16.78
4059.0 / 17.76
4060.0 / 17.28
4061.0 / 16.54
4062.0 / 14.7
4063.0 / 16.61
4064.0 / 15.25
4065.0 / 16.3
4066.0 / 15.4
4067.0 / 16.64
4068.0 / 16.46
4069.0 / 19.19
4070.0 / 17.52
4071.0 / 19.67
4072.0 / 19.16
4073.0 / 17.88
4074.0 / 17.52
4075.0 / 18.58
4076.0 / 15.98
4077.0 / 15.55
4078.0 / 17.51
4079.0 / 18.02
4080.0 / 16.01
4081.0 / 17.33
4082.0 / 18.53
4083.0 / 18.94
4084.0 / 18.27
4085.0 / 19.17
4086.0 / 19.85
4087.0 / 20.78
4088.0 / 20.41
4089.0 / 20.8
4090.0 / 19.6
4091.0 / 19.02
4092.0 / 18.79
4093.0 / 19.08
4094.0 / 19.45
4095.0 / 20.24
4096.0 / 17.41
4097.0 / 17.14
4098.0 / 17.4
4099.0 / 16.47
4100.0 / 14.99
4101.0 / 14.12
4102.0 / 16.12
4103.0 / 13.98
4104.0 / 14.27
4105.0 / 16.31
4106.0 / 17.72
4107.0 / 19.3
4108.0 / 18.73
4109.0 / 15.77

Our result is 1.9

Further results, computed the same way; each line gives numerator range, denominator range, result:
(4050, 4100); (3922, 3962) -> 1.96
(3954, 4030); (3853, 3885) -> 1.80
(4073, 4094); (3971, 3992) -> 1.42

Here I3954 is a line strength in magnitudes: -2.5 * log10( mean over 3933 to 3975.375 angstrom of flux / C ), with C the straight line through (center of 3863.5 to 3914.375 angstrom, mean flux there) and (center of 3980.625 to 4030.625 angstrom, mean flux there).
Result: 0.446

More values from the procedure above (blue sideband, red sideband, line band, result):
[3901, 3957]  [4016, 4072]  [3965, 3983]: 0.340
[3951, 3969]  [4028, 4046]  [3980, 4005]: -0.208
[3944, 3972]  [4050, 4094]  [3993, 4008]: -0.222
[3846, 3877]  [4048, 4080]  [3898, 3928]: -0.122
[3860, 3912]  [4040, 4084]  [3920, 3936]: 0.453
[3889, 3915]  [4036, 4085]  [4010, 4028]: -0.146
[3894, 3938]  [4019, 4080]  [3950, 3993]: 0.130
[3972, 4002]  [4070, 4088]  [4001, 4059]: -0.098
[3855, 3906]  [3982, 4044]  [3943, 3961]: 0.091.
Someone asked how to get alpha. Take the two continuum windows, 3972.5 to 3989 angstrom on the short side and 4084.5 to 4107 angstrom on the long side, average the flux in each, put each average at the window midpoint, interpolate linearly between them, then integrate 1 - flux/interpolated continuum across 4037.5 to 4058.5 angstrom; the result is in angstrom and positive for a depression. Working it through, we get -2.28 angstrom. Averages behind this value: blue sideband 13.6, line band 17.9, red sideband 17.9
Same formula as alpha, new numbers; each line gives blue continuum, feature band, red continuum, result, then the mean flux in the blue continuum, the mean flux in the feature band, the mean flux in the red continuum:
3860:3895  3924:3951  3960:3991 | 5.40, 9.39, 8.4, 11.2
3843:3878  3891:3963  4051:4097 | 3.27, 8.59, 10.9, 18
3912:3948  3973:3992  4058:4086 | -2.67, 9.63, 14.3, 17.4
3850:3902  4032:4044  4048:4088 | -0.71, 9.5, 17.4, 17.7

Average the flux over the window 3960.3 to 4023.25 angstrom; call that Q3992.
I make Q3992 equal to 14.3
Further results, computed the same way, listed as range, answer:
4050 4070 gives 17.3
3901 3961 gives 10.8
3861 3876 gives 9.03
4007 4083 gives 17.6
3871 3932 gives 10.7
